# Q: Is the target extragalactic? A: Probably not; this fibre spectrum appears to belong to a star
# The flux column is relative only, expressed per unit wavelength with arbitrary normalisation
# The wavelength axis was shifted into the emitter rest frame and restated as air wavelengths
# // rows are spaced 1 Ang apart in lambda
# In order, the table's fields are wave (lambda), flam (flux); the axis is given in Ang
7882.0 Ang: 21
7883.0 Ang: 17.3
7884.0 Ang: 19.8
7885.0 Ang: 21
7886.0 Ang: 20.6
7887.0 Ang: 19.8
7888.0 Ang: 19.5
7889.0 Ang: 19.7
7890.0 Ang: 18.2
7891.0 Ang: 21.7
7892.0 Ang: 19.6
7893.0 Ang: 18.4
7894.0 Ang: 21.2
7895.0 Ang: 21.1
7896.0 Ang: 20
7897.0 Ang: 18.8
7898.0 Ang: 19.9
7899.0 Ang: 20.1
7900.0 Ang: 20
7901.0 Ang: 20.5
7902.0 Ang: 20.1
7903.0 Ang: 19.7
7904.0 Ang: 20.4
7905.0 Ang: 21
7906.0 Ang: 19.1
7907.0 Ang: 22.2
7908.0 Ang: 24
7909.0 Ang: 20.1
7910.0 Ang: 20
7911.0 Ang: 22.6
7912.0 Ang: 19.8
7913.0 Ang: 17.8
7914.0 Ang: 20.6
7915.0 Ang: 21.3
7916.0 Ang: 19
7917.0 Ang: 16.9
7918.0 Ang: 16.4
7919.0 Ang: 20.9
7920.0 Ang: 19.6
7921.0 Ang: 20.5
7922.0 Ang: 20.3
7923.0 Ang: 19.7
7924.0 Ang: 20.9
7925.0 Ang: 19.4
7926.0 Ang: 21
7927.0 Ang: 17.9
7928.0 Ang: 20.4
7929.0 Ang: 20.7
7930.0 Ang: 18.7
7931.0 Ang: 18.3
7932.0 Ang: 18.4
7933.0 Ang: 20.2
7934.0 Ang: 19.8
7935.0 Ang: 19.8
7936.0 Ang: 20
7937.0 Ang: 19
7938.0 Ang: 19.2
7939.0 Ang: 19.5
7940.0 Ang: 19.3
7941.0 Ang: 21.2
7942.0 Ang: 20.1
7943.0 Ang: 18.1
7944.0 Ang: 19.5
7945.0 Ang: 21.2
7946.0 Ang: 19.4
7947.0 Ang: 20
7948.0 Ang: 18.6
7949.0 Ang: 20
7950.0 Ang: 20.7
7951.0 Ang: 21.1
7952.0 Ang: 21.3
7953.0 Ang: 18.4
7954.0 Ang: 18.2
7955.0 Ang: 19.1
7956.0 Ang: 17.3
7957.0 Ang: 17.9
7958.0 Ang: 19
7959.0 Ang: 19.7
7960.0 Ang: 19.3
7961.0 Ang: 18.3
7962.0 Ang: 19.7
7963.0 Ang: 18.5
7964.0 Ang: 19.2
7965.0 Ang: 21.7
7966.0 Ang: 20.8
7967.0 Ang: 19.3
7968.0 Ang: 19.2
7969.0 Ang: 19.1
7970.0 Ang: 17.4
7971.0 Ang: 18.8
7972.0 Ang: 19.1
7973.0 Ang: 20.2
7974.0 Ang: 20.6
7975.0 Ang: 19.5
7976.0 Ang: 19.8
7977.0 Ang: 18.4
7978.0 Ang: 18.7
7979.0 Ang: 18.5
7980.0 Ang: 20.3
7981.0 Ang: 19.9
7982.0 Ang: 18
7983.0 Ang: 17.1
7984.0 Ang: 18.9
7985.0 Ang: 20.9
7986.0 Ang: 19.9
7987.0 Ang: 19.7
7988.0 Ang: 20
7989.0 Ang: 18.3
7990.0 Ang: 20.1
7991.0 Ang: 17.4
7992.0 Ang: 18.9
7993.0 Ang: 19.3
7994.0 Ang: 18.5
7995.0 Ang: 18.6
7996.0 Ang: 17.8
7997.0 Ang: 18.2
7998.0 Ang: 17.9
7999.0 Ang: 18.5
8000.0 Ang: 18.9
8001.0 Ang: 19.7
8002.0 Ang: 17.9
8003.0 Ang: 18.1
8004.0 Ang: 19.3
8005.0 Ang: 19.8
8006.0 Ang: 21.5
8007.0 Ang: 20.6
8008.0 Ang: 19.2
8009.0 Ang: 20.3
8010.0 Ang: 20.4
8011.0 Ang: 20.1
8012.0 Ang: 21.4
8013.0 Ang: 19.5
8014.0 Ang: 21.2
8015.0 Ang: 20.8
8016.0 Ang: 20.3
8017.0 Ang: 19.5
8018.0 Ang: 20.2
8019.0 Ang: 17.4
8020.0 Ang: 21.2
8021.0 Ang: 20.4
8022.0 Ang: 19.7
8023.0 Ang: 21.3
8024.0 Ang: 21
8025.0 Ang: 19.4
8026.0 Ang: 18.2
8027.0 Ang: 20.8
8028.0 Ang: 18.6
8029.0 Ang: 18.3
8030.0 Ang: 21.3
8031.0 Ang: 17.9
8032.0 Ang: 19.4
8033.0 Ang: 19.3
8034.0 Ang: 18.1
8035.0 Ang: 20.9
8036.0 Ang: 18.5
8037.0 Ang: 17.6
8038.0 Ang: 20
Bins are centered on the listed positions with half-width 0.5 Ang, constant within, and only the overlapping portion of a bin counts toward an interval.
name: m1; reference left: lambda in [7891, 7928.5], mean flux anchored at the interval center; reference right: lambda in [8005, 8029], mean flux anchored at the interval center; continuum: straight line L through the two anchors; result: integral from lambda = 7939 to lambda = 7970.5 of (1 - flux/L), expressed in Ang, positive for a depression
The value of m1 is 1.0 Ang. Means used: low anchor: 20.1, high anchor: 20.1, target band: 19.4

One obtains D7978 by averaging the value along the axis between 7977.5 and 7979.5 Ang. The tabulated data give 18.6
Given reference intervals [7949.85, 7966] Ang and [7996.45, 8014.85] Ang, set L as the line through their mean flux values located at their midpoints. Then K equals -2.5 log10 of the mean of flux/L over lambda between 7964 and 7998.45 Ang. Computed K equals 0.02 mag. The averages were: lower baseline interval 19.4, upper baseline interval 19.6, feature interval 19.1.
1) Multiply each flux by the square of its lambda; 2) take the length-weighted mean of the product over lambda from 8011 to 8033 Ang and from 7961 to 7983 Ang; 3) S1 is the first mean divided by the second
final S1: 1.04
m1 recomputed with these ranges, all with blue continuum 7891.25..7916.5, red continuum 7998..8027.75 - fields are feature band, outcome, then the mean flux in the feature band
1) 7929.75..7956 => 0.8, 19.5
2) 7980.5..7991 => 0.4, 19.2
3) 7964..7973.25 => 0.3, 19.5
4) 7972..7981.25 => 0.2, 19.5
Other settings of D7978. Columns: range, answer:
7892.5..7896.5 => 20.2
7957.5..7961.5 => 19.1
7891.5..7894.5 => 19.7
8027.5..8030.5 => 19.4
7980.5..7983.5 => 18.3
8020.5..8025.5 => 20.4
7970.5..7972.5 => 19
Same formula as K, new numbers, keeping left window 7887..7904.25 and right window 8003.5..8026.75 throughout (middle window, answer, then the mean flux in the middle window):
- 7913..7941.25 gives 0.02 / 19.6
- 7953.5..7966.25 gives 0.05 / 19.1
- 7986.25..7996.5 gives 0.07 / 18.9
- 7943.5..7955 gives 0.01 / 19.8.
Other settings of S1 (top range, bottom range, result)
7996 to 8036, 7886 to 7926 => 1.01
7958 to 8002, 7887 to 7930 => 0.97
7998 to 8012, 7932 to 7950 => 1.01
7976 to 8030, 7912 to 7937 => 1.02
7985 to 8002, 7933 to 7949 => 0.97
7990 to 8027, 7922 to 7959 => 1.02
